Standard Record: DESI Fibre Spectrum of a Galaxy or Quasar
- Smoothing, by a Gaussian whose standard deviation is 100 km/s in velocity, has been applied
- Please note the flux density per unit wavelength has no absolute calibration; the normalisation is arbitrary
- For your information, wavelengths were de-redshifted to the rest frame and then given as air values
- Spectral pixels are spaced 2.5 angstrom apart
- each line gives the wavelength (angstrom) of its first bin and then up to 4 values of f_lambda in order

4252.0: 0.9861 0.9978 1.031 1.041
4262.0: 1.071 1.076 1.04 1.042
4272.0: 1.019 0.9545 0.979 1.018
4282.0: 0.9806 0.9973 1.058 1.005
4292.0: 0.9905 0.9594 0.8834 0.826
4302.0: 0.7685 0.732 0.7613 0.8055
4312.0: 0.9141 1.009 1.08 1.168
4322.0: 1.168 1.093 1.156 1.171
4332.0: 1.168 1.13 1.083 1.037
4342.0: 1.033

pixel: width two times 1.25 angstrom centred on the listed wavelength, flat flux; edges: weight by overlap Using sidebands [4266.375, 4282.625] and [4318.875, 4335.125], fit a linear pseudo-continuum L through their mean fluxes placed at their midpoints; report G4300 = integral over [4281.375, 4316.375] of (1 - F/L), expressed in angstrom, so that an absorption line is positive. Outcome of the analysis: 5.3 angstrom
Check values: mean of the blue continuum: 1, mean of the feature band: 0.908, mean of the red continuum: 1.15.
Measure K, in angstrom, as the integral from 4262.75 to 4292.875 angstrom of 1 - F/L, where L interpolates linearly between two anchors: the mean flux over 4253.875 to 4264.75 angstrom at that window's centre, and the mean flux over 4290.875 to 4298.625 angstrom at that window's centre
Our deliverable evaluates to -0.8 angstrom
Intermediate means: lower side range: 1.04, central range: 1.01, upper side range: 0.938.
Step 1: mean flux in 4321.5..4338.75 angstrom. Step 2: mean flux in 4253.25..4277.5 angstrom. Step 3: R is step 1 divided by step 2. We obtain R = 1.10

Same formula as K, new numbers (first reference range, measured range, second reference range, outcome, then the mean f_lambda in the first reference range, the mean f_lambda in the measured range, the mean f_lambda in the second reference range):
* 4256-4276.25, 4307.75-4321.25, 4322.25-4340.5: 1.3 angstrom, 1.03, 0.993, 1.12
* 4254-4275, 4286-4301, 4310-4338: 1.6 angstrom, 1.03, 0.949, 1.1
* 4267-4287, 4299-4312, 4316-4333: 3.6 angstrom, 1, 0.789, 1.14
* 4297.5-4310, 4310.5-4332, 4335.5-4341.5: -4.0 angstrom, 0.783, 1.1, 1.06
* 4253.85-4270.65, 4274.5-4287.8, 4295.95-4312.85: -0.9 angstrom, 1.04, 1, 0.81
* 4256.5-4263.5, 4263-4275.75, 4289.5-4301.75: -0.2 angstrom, 1.05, 1.03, 0.912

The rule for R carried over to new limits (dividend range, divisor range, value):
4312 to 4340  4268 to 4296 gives 1.11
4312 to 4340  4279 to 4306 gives 1.20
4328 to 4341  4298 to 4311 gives 1.43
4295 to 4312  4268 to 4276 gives 0.81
